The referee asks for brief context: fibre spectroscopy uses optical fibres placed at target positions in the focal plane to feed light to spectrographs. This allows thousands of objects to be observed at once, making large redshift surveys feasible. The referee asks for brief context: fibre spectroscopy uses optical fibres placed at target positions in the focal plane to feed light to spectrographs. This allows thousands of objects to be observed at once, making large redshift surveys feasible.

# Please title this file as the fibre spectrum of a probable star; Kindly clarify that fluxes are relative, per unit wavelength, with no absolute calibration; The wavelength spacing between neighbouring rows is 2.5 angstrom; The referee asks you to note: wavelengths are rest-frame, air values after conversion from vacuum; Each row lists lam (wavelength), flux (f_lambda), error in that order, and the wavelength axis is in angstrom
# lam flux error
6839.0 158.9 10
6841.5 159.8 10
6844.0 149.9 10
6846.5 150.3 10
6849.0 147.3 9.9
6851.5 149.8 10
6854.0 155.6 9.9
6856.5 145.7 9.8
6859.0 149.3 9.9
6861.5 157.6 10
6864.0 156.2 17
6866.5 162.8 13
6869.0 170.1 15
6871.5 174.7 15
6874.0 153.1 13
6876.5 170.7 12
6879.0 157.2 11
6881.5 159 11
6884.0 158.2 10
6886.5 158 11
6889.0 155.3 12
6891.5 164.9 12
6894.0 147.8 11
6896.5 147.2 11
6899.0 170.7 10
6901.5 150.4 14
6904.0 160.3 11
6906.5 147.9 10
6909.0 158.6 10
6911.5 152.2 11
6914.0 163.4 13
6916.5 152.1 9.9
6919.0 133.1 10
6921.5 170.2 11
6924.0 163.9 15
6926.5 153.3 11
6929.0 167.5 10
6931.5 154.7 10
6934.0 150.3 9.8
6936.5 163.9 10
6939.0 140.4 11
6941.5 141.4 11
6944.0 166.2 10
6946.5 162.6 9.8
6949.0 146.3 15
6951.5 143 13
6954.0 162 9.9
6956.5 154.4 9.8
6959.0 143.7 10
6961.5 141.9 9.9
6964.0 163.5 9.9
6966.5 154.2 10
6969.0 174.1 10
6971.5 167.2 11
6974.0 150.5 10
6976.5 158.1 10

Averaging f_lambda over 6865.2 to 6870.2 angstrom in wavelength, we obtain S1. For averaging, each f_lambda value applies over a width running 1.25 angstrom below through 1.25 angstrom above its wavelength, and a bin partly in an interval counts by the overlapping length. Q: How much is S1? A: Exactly 166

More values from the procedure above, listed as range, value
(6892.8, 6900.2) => 155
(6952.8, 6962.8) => 151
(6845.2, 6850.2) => 149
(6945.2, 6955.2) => 153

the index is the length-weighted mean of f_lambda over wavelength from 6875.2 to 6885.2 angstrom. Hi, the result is 161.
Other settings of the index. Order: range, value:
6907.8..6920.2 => 152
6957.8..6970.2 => 155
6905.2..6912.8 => 153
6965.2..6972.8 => 165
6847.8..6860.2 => 150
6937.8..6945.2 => 149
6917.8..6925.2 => 156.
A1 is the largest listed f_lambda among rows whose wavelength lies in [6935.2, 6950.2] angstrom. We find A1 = 166.2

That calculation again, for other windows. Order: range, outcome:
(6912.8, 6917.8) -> 163.4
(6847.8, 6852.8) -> 149.8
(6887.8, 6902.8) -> 170.7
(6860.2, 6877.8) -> 174.7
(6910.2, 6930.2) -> 170.2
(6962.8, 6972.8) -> 174.1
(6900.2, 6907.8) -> 160.3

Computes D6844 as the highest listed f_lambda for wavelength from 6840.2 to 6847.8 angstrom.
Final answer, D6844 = 159.8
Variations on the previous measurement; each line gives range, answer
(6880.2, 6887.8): 159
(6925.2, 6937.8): 167.5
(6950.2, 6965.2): 163.5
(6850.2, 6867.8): 162.8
